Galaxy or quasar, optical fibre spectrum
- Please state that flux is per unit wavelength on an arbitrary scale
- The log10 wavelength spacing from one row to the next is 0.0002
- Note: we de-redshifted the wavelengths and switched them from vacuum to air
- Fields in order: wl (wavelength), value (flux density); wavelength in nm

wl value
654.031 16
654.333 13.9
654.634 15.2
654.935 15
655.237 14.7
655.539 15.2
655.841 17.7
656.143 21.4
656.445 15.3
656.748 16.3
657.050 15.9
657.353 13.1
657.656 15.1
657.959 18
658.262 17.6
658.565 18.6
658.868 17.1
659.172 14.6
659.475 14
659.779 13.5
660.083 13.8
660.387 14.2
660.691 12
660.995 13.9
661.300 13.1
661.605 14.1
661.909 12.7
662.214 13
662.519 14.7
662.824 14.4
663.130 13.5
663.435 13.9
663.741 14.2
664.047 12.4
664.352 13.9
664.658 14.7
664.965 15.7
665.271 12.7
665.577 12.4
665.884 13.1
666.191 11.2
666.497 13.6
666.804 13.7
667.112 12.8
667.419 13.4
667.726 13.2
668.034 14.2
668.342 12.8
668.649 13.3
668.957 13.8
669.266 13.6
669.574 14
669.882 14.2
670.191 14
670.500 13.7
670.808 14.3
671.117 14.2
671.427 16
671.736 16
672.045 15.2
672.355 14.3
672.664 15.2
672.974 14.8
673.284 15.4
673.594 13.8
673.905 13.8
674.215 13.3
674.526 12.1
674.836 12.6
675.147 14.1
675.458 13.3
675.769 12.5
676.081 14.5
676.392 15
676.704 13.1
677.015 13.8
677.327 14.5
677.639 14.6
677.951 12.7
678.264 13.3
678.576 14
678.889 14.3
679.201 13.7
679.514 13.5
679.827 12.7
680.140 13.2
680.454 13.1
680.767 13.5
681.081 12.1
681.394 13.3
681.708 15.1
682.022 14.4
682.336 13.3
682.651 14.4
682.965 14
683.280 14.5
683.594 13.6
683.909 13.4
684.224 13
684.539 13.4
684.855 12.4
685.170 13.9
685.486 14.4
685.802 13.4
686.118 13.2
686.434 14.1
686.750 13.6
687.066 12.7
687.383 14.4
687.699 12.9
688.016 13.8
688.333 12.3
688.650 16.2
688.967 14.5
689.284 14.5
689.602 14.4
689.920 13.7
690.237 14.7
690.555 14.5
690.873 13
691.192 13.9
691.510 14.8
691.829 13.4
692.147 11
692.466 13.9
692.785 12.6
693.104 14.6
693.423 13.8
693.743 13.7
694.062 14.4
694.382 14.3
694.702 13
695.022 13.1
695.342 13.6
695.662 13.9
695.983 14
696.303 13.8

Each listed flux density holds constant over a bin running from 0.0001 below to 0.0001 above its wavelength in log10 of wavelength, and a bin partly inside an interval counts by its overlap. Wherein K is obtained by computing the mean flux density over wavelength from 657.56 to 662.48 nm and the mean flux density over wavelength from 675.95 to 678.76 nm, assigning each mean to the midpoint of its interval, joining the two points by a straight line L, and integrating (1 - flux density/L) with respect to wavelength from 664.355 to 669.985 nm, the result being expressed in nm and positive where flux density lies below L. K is 0.36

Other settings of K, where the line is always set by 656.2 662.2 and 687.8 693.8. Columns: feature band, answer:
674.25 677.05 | 0.19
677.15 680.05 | 0.12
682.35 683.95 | 0.02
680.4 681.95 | 0.08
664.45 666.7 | 0.21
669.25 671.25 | 0.07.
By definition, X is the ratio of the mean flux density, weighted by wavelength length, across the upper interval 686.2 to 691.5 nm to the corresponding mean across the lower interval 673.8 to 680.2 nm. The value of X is 1.0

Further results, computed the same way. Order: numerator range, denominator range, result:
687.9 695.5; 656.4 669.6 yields 0.98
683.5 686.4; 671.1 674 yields 0.90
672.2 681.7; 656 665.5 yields 0.93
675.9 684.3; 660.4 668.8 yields 1.02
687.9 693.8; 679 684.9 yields 1.02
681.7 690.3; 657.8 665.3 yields 0.96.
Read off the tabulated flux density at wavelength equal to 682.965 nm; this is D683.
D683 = 14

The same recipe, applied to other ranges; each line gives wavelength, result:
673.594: 13.8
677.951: 12.7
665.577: 12.4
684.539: 13.4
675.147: 14.1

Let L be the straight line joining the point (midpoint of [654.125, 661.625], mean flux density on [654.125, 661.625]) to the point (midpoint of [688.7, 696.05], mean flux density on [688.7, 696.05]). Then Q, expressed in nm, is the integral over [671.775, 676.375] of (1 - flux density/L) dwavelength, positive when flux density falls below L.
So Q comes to 0.200 nm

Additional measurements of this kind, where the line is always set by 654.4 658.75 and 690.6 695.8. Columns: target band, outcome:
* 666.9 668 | 0.16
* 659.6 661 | 0.23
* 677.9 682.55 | 0.33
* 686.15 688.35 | 0.09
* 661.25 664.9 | 0.47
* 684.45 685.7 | 0.06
